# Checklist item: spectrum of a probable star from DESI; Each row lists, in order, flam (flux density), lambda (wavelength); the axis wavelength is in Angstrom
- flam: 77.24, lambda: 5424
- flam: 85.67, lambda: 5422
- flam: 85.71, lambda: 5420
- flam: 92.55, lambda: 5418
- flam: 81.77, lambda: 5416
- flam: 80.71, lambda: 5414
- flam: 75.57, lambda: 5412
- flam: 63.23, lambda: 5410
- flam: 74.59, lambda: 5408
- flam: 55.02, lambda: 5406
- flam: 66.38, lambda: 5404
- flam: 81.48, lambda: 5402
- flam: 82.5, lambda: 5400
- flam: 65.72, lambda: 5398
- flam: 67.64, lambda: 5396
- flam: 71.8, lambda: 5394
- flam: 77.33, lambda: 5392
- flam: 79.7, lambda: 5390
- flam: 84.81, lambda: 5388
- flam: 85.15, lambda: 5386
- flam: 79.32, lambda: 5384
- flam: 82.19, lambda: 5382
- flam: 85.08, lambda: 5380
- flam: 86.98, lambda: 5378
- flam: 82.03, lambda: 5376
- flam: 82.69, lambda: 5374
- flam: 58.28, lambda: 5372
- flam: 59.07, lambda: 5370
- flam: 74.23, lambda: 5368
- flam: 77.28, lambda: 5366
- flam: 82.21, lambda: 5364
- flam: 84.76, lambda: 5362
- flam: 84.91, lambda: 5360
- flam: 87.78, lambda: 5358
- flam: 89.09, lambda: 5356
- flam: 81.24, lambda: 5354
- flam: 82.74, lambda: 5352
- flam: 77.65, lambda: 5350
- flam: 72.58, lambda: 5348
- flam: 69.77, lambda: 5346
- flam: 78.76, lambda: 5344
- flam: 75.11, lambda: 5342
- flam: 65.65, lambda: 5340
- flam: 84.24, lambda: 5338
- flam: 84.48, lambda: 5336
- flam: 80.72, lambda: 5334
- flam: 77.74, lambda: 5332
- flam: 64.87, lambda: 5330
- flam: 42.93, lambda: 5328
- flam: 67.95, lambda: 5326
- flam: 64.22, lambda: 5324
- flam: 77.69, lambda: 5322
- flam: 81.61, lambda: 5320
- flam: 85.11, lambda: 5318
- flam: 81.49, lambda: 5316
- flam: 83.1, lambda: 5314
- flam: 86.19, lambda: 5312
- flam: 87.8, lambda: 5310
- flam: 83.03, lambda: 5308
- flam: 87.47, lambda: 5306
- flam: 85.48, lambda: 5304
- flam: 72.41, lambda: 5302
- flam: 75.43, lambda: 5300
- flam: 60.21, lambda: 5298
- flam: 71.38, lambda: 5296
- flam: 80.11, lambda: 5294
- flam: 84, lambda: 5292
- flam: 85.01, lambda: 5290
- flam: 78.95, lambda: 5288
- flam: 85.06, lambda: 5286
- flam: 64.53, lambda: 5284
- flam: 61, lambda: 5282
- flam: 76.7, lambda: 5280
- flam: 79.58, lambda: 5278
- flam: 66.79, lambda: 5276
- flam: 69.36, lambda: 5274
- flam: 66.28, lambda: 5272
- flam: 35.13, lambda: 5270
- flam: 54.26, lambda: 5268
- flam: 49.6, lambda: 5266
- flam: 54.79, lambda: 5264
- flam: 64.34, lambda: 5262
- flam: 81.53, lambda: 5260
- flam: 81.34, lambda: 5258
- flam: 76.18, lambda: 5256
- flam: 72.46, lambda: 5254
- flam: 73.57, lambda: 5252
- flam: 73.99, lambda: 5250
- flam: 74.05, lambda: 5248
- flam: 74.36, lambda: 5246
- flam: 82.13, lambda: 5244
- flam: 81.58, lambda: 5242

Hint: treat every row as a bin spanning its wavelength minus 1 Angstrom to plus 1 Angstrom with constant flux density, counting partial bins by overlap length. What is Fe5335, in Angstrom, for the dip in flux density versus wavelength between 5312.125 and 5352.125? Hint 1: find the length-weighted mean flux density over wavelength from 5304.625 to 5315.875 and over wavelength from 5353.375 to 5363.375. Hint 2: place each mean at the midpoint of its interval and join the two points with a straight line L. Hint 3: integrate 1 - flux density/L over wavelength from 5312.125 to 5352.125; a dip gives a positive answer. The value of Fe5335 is 4.86 Angstrom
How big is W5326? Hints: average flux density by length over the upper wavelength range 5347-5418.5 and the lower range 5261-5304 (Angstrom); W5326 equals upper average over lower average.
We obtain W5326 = 1.13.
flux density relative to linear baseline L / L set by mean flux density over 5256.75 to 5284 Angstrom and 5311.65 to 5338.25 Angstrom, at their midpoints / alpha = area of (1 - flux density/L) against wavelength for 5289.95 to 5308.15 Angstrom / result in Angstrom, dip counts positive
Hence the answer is -2.0 Angstrom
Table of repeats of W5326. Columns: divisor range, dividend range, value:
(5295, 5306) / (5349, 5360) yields 1.13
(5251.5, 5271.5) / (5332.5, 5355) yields 1.21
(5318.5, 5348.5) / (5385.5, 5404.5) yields 1.05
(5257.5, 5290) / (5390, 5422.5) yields 1.12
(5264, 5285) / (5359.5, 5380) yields 1.25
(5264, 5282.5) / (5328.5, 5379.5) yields 1.26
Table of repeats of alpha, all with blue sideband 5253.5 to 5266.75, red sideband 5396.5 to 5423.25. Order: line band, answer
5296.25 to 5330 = -2.16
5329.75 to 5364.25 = -2.99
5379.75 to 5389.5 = -1.06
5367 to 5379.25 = 0.03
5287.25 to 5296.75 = -1.32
